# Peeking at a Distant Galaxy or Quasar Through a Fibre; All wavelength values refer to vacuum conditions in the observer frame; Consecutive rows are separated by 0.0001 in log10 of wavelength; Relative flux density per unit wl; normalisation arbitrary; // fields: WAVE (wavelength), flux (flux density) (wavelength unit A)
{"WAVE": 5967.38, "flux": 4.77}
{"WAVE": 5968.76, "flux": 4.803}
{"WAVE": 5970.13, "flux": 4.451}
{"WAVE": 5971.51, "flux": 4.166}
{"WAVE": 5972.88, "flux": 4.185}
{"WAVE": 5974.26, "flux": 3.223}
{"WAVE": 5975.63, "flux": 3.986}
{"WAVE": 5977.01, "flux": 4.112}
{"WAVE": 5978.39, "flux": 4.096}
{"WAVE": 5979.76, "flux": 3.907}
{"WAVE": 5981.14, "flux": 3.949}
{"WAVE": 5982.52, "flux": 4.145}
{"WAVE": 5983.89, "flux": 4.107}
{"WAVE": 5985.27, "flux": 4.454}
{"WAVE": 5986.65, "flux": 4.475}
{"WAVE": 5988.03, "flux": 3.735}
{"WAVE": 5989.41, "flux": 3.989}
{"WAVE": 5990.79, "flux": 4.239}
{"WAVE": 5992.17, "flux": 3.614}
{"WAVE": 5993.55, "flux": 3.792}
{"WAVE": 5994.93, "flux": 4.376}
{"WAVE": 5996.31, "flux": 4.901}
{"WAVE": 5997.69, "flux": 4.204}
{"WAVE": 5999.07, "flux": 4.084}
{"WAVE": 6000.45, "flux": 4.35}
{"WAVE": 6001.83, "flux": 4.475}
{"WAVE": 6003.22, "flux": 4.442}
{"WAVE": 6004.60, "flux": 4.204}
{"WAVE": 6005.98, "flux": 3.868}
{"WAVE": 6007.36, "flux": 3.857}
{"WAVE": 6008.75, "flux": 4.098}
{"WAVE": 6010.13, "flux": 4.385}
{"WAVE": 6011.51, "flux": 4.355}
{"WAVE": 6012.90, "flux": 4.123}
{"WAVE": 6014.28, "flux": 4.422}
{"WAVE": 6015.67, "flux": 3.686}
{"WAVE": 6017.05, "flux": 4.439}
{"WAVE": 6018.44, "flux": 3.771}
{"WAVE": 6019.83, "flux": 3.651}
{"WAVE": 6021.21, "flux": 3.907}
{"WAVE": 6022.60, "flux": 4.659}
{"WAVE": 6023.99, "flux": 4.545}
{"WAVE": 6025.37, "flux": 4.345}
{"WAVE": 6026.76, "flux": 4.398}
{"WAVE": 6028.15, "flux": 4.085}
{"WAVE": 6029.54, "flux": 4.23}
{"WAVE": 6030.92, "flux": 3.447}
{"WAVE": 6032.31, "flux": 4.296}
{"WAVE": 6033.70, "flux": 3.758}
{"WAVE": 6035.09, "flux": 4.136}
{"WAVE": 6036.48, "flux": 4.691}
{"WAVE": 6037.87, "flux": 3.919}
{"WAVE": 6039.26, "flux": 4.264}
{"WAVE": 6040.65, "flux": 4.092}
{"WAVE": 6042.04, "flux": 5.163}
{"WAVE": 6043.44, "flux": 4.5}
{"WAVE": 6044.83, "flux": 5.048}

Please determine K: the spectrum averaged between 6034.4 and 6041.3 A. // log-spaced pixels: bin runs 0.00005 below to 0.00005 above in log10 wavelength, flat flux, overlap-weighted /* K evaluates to 4.22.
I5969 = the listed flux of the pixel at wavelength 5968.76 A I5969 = 4.803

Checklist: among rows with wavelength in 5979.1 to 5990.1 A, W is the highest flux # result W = 4.475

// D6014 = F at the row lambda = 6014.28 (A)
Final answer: 4.422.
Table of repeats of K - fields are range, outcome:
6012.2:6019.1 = 4.09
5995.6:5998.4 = 4.55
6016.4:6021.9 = 3.94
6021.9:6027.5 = 4.48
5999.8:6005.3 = 4.37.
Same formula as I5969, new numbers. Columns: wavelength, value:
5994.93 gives 4.376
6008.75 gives 4.098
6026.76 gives 4.398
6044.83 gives 5.048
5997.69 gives 4.204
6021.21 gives 3.907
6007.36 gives 3.857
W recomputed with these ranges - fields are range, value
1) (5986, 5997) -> 4.901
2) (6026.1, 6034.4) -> 4.398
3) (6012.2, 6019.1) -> 4.439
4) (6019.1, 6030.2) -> 4.659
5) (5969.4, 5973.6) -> 4.451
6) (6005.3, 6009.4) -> 4.098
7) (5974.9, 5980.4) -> 4.112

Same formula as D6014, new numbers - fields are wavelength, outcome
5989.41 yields 3.989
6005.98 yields 3.868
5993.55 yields 3.792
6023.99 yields 4.545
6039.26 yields 4.264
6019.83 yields 3.651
